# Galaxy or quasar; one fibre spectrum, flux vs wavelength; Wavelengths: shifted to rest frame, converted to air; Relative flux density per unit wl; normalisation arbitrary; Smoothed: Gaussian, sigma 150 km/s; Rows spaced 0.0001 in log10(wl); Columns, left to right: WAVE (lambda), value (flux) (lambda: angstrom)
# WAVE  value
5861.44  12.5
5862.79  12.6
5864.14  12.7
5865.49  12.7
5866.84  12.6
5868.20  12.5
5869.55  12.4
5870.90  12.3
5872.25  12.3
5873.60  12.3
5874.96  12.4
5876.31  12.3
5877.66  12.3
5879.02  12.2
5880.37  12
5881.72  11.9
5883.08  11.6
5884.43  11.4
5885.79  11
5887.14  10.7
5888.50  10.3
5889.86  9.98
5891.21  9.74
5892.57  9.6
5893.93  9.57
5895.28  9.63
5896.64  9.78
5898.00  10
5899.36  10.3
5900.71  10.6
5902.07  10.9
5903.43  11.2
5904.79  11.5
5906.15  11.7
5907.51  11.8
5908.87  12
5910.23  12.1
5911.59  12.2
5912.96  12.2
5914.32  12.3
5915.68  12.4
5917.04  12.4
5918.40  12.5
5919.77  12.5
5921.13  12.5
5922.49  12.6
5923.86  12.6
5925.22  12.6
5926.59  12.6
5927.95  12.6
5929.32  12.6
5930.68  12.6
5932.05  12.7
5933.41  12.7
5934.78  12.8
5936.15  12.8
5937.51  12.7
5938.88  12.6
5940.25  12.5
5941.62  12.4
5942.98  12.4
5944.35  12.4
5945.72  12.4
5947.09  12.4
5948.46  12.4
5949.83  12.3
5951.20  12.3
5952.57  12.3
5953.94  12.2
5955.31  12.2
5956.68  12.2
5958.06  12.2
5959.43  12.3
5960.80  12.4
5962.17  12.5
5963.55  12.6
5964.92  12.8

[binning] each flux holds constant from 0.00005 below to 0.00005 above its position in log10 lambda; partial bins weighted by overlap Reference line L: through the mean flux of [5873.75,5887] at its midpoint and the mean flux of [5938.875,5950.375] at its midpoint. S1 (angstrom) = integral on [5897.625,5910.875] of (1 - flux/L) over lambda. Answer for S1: 0.9 angstrom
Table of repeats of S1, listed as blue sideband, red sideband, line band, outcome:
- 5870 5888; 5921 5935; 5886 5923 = 3.2 angstrom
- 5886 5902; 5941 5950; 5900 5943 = -3.6 angstrom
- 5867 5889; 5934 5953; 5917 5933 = -0.3 angstrom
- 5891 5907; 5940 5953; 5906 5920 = -1.5 angstrom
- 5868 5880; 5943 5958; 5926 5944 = -0.4 angstrom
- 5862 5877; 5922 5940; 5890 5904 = 2.7 angstrom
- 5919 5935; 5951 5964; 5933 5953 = -0.1 angstrom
